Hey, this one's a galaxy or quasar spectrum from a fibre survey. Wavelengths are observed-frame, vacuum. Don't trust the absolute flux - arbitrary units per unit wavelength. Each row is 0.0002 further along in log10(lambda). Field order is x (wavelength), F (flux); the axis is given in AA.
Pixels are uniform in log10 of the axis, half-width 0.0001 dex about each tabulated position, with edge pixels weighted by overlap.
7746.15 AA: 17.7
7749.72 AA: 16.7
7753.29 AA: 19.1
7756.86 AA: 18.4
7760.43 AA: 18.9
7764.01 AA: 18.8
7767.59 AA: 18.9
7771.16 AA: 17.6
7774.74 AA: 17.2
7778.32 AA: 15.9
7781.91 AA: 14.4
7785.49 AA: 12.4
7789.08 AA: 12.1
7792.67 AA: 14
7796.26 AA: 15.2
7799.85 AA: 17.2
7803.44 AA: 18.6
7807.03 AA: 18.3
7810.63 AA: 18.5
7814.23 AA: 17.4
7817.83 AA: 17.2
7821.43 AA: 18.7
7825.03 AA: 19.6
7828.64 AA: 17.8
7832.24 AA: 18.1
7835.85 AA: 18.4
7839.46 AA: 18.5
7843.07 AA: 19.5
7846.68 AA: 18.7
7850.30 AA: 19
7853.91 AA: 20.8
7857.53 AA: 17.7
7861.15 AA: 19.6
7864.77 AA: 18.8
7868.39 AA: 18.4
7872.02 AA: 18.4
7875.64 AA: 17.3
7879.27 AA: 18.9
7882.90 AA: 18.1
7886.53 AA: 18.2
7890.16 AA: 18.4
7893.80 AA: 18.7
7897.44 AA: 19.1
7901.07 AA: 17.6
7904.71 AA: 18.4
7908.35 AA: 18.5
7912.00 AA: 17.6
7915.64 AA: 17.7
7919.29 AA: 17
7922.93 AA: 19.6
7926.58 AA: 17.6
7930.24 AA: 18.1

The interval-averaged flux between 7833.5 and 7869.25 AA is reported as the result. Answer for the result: 18.9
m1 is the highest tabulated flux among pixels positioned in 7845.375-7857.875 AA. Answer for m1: 20.8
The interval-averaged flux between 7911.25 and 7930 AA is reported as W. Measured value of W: 17.9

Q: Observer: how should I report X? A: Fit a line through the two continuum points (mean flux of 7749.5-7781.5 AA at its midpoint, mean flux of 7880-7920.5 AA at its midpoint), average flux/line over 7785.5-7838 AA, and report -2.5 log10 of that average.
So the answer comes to 0.06 mag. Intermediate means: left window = 17.8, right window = 18.2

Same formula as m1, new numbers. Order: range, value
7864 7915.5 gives 19.1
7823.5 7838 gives 19.6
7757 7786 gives 18.9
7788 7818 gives 18.6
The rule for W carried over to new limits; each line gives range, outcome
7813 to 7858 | 18.6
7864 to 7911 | 18.3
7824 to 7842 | 18.5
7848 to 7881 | 18.8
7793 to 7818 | 17.3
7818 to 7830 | 18.5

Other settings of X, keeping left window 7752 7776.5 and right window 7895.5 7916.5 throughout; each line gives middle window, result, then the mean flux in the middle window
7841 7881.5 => -0.03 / 18.8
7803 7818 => 0.02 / 18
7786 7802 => 0.25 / 14.5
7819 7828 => -0.03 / 18.8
